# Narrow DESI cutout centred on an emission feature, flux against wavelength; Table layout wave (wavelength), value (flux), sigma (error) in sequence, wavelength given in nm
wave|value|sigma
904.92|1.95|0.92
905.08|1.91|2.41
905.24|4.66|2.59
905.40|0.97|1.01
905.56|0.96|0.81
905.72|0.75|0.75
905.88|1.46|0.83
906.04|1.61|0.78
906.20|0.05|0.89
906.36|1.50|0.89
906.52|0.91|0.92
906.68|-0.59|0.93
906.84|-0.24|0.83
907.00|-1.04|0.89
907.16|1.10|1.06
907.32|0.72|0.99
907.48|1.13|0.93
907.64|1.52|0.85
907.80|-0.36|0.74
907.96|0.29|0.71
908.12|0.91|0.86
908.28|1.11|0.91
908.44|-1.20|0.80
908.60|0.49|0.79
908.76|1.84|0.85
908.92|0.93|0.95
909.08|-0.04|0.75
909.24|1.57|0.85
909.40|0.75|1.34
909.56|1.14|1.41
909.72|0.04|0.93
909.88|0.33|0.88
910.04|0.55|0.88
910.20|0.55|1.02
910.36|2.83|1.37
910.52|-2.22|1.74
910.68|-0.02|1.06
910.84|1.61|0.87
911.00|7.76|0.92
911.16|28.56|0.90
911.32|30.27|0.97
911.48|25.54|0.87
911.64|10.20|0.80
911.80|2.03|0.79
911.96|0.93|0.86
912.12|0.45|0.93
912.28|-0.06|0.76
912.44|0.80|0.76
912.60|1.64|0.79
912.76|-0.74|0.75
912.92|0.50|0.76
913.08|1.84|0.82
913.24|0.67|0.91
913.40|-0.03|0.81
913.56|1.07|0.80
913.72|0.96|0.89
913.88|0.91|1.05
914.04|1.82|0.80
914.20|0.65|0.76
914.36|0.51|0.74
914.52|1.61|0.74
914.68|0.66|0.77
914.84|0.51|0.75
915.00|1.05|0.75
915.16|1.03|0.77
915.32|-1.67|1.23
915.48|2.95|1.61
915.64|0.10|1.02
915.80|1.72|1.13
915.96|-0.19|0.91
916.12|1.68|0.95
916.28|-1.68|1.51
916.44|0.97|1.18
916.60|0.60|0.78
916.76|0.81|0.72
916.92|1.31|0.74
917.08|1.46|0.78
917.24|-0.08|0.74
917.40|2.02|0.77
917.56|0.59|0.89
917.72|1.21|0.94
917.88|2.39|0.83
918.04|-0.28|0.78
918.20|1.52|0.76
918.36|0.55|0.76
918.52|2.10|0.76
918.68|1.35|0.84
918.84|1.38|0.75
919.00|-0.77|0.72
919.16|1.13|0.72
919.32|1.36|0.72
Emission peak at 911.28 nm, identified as [O III]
